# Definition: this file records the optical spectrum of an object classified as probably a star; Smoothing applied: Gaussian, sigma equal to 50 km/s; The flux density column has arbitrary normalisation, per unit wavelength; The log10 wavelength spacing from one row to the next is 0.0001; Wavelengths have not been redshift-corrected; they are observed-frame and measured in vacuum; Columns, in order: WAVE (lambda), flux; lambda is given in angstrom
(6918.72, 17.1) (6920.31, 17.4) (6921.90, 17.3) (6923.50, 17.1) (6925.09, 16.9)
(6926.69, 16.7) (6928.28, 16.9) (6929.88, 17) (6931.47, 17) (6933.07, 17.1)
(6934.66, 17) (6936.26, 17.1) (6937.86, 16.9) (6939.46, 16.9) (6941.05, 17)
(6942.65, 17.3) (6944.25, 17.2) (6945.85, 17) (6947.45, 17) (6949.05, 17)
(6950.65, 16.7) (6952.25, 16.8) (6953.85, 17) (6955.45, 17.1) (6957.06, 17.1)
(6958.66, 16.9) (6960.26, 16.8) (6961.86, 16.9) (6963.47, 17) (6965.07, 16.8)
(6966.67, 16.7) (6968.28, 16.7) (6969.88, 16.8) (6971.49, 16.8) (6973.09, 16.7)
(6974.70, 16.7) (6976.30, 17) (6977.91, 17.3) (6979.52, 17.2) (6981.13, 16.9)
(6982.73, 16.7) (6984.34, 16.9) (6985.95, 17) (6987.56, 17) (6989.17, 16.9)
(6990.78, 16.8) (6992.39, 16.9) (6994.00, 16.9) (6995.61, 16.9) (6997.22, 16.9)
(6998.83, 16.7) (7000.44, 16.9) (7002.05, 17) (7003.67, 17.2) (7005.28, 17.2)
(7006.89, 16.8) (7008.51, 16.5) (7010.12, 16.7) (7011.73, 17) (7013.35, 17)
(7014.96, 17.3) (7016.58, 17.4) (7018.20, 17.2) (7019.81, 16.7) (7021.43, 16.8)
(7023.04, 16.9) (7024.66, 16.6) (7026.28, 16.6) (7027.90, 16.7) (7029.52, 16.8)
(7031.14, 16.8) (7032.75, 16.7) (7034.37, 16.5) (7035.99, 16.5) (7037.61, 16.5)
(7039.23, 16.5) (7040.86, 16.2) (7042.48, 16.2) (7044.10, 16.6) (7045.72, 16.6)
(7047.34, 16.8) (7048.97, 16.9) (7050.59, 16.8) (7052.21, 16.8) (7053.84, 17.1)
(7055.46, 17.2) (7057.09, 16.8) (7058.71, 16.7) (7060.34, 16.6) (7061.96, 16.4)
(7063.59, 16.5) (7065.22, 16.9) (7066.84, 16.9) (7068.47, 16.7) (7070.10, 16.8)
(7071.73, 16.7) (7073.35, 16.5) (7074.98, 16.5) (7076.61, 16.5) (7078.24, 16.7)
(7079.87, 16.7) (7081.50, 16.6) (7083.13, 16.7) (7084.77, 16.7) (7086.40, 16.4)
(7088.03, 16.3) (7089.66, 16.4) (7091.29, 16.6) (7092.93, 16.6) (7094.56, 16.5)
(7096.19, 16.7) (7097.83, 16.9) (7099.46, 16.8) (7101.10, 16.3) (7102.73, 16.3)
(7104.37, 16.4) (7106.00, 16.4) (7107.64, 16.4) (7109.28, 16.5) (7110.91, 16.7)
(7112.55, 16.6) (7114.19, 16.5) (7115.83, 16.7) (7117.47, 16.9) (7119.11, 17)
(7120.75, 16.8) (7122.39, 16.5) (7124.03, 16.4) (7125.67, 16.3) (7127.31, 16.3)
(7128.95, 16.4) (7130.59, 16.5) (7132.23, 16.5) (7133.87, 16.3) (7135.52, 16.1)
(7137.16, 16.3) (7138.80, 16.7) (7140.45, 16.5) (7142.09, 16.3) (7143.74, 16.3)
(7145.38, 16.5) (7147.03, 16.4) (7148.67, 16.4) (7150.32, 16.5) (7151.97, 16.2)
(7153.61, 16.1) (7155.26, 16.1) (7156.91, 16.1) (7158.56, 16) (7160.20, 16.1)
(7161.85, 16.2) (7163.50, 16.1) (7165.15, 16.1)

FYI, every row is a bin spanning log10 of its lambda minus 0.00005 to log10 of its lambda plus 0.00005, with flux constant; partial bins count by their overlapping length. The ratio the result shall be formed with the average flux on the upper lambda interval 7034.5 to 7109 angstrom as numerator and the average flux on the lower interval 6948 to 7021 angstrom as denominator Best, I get 0.98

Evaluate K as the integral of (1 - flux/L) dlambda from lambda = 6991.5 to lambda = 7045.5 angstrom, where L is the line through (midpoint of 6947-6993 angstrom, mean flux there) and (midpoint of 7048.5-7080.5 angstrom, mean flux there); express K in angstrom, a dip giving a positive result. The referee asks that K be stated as 0.1 angstrom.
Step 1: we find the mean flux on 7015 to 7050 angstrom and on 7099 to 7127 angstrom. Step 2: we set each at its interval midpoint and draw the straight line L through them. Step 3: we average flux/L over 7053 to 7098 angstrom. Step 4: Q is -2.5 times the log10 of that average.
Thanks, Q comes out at 0.00 mag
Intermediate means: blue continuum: 16.7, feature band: 16.7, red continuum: 16.5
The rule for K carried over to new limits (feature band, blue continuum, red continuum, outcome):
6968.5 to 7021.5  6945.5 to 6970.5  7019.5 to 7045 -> -0.6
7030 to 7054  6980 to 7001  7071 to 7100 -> 0.2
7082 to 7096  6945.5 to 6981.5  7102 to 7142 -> 0.0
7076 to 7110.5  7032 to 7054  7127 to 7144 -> -0.1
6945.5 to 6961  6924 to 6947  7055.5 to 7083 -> 0.0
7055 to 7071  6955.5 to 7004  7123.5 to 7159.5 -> -0.1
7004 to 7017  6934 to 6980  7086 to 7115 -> -0.2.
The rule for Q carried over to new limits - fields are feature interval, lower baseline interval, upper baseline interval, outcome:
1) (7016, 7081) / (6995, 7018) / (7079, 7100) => 0.005 mag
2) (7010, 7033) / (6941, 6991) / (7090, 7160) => -0.008 mag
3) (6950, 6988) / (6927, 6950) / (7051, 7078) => 0.004 mag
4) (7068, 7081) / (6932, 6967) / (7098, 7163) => -0.003 mag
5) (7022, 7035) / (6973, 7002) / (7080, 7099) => 0.005 mag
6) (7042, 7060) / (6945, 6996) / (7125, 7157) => -0.009 mag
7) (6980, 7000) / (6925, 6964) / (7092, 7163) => -0.003 mag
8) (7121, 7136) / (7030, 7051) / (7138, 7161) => -0.002 mag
